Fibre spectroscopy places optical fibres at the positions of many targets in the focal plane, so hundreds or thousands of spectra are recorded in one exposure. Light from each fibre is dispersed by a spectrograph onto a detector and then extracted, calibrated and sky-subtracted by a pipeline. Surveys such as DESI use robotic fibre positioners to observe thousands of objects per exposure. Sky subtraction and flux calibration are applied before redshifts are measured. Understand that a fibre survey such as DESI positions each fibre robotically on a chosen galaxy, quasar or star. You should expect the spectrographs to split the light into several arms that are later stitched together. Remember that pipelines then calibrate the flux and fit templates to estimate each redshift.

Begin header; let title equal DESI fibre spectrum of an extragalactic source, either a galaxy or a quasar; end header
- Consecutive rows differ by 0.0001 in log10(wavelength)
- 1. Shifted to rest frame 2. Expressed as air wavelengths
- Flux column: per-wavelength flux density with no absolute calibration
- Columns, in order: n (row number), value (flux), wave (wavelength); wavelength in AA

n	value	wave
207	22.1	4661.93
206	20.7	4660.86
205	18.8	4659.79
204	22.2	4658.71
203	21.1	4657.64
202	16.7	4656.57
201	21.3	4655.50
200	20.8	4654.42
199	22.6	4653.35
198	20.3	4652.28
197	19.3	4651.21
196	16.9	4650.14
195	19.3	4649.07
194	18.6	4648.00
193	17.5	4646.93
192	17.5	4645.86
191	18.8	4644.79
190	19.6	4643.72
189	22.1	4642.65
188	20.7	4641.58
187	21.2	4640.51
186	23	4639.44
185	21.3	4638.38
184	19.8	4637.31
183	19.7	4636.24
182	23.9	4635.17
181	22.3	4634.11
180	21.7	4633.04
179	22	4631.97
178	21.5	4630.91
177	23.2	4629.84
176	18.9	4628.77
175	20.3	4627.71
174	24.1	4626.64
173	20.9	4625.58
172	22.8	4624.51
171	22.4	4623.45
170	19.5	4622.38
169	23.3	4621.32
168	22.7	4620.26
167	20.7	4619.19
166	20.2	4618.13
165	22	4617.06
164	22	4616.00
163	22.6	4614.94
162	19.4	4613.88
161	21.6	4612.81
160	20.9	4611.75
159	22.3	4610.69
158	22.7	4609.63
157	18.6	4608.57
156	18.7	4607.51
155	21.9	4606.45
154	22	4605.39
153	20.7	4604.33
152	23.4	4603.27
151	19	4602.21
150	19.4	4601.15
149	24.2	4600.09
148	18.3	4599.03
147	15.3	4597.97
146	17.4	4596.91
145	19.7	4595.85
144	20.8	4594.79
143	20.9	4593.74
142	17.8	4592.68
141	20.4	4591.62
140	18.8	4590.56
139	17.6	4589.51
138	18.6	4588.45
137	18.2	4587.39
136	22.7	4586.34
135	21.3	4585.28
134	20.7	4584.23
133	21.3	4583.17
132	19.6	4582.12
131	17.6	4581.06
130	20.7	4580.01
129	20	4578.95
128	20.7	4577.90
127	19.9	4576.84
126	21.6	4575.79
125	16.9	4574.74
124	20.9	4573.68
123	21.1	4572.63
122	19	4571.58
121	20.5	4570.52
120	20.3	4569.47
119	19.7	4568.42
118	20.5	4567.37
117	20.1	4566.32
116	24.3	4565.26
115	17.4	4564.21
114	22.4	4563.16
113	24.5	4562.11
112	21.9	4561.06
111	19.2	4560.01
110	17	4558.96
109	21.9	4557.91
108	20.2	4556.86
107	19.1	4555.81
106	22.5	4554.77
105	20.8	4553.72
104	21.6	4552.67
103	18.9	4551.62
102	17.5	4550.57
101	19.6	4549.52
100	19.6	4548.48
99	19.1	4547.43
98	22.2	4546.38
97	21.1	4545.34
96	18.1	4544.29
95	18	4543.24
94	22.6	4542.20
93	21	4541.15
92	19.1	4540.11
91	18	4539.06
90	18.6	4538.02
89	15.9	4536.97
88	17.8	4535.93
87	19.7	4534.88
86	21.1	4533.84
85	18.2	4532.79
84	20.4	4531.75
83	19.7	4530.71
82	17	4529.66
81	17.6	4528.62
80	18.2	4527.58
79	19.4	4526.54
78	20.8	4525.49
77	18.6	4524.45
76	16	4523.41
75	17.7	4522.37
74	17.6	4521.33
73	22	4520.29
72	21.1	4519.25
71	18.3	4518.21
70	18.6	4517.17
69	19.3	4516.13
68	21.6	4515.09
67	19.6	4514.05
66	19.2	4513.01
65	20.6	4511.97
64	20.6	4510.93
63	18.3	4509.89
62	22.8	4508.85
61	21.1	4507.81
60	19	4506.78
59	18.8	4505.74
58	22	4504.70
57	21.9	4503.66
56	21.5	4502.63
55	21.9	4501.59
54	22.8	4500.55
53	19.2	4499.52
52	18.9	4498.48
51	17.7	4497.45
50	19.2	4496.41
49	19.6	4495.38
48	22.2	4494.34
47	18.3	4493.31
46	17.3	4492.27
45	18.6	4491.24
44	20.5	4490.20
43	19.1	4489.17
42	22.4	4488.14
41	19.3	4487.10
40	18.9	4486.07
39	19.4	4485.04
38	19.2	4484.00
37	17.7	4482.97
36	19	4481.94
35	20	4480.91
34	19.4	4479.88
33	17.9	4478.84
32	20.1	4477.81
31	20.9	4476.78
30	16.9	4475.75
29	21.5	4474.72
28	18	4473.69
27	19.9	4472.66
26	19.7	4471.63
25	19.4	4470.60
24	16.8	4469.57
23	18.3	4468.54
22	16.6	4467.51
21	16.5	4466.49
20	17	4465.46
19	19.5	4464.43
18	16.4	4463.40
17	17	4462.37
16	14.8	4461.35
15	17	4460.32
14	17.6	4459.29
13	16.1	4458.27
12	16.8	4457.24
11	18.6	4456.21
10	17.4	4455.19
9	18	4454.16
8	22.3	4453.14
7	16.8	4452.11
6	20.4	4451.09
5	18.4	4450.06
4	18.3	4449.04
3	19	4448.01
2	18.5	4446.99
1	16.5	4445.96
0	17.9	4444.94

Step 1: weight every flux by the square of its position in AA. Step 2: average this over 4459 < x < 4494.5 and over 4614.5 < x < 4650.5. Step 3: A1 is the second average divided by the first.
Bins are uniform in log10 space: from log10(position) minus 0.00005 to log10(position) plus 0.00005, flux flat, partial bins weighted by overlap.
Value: 1.21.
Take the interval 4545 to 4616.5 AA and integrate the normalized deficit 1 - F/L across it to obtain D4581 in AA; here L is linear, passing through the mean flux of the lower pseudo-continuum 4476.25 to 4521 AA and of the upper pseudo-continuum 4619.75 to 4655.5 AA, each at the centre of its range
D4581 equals 0.7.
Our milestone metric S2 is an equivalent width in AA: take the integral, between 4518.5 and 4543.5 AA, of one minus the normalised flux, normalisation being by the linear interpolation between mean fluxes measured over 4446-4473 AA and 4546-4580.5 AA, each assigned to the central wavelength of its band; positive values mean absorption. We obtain 0.7 AA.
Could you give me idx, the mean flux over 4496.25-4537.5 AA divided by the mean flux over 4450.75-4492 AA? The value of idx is 1.05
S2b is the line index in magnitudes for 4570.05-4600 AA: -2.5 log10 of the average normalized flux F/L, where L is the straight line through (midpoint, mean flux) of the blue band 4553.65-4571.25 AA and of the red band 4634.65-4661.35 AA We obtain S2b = 0.05 mag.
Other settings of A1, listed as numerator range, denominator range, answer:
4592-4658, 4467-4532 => 1.12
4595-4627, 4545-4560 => 1.07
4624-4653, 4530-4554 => 1.11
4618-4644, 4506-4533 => 1.17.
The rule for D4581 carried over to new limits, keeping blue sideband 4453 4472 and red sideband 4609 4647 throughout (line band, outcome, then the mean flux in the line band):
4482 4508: -2.17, 19.8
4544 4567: -0.90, 20.4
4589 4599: 0.88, 18.7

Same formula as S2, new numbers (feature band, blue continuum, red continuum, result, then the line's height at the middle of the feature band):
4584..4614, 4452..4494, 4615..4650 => 0.5 AA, 20.5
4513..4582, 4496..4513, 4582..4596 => 1.4 AA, 20.1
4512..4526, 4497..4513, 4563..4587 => 0.8 AA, 20.4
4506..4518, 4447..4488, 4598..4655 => -0.6 AA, 19.1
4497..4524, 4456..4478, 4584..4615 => -1.8 AA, 18.7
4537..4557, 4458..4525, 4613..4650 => 0.1 AA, 19.9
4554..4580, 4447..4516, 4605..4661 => -0.5 AA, 20.1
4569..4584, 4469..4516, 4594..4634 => 0.4 AA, 20.6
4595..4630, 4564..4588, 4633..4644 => 0.0 AA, 20.9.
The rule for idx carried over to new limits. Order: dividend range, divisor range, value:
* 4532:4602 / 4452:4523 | 1.04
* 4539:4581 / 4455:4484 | 1.12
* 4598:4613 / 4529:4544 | 1.09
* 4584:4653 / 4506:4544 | 1.07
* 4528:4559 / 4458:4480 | 1.08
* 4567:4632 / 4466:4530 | 1.06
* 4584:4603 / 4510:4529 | 1.01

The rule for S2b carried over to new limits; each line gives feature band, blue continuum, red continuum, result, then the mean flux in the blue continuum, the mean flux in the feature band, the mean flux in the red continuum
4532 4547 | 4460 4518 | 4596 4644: 0.03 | 19.3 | 19.4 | 21.1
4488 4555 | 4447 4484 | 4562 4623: -0.02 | 18.3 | 19.6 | 20.4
